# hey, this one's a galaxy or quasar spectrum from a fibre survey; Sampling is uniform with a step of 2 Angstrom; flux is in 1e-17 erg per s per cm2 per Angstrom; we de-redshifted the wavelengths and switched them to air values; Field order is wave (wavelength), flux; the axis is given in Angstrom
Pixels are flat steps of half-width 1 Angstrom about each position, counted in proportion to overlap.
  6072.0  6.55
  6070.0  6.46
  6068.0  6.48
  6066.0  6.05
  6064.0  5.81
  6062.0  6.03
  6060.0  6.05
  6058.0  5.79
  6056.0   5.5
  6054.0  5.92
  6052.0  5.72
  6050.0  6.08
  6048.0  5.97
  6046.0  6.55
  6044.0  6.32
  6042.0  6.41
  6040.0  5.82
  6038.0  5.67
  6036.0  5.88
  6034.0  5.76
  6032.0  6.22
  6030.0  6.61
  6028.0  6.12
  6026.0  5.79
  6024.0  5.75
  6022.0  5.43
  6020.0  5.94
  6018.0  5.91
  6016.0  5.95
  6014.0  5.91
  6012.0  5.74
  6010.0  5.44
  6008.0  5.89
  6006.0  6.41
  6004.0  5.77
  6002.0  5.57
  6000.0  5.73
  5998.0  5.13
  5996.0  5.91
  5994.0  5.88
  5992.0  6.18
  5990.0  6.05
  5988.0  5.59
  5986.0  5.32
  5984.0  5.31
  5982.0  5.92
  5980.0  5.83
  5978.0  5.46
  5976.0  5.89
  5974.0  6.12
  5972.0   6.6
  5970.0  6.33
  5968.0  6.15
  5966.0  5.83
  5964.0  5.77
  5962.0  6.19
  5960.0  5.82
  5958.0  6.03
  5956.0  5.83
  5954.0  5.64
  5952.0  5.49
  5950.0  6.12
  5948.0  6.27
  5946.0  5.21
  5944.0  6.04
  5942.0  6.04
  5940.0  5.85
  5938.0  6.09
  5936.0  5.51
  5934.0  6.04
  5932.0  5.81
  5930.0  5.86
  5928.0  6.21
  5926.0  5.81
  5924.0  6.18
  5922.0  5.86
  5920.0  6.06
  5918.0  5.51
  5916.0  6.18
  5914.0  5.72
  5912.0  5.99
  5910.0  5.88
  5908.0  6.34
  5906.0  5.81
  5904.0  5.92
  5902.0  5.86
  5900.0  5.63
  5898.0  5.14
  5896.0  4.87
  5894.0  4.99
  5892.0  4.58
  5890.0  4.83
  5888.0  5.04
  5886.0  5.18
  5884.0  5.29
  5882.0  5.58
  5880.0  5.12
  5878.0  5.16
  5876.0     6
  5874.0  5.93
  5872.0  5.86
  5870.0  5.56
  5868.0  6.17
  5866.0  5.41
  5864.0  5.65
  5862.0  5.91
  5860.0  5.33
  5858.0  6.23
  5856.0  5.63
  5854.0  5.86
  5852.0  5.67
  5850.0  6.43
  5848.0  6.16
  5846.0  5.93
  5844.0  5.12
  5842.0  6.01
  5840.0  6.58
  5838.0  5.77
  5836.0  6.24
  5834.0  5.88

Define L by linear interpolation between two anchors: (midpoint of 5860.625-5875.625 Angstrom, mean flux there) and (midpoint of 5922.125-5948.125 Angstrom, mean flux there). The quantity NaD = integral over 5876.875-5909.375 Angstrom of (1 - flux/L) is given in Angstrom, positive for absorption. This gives 2.7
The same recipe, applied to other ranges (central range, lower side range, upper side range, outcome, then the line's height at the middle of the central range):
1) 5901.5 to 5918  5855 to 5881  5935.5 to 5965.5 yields -0.5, 5.78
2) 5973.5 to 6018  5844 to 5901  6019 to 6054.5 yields 0.8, 5.88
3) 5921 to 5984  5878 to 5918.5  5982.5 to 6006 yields -3.5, 5.6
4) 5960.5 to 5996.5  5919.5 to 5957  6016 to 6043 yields 0.0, 5.91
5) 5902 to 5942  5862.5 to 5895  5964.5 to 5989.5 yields -2.3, 5.61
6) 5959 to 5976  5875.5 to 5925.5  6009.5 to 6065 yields -1.0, 5.74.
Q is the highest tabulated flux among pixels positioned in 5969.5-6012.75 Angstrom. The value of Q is 6.6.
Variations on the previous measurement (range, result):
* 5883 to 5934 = 6.34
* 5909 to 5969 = 6.27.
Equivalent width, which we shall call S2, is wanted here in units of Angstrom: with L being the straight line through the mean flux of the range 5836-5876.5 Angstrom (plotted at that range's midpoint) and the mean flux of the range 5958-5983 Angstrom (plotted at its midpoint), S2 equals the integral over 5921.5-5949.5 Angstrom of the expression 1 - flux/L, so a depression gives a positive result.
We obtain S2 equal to 0.2 Angstrom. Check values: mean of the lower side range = 5.87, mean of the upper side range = 5.99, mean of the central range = 5.92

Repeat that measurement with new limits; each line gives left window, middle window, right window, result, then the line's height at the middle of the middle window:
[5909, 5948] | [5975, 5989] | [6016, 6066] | 0.7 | 5.93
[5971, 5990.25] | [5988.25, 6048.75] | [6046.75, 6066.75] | -0.7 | 5.85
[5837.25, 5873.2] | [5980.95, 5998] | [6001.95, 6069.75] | 0.6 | 5.93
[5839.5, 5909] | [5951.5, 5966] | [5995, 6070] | -0.1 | 5.78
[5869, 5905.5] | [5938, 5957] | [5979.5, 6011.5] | -0.9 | 5.58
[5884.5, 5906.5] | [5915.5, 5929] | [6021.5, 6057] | -1.5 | 5.38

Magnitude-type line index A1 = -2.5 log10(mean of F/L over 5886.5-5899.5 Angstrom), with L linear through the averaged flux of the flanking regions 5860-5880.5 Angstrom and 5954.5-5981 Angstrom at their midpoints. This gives 0.163 mag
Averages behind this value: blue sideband 5.67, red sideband 5.98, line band 4.95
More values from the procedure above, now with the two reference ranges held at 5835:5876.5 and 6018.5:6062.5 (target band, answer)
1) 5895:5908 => 0.057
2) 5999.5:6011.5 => 0.028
